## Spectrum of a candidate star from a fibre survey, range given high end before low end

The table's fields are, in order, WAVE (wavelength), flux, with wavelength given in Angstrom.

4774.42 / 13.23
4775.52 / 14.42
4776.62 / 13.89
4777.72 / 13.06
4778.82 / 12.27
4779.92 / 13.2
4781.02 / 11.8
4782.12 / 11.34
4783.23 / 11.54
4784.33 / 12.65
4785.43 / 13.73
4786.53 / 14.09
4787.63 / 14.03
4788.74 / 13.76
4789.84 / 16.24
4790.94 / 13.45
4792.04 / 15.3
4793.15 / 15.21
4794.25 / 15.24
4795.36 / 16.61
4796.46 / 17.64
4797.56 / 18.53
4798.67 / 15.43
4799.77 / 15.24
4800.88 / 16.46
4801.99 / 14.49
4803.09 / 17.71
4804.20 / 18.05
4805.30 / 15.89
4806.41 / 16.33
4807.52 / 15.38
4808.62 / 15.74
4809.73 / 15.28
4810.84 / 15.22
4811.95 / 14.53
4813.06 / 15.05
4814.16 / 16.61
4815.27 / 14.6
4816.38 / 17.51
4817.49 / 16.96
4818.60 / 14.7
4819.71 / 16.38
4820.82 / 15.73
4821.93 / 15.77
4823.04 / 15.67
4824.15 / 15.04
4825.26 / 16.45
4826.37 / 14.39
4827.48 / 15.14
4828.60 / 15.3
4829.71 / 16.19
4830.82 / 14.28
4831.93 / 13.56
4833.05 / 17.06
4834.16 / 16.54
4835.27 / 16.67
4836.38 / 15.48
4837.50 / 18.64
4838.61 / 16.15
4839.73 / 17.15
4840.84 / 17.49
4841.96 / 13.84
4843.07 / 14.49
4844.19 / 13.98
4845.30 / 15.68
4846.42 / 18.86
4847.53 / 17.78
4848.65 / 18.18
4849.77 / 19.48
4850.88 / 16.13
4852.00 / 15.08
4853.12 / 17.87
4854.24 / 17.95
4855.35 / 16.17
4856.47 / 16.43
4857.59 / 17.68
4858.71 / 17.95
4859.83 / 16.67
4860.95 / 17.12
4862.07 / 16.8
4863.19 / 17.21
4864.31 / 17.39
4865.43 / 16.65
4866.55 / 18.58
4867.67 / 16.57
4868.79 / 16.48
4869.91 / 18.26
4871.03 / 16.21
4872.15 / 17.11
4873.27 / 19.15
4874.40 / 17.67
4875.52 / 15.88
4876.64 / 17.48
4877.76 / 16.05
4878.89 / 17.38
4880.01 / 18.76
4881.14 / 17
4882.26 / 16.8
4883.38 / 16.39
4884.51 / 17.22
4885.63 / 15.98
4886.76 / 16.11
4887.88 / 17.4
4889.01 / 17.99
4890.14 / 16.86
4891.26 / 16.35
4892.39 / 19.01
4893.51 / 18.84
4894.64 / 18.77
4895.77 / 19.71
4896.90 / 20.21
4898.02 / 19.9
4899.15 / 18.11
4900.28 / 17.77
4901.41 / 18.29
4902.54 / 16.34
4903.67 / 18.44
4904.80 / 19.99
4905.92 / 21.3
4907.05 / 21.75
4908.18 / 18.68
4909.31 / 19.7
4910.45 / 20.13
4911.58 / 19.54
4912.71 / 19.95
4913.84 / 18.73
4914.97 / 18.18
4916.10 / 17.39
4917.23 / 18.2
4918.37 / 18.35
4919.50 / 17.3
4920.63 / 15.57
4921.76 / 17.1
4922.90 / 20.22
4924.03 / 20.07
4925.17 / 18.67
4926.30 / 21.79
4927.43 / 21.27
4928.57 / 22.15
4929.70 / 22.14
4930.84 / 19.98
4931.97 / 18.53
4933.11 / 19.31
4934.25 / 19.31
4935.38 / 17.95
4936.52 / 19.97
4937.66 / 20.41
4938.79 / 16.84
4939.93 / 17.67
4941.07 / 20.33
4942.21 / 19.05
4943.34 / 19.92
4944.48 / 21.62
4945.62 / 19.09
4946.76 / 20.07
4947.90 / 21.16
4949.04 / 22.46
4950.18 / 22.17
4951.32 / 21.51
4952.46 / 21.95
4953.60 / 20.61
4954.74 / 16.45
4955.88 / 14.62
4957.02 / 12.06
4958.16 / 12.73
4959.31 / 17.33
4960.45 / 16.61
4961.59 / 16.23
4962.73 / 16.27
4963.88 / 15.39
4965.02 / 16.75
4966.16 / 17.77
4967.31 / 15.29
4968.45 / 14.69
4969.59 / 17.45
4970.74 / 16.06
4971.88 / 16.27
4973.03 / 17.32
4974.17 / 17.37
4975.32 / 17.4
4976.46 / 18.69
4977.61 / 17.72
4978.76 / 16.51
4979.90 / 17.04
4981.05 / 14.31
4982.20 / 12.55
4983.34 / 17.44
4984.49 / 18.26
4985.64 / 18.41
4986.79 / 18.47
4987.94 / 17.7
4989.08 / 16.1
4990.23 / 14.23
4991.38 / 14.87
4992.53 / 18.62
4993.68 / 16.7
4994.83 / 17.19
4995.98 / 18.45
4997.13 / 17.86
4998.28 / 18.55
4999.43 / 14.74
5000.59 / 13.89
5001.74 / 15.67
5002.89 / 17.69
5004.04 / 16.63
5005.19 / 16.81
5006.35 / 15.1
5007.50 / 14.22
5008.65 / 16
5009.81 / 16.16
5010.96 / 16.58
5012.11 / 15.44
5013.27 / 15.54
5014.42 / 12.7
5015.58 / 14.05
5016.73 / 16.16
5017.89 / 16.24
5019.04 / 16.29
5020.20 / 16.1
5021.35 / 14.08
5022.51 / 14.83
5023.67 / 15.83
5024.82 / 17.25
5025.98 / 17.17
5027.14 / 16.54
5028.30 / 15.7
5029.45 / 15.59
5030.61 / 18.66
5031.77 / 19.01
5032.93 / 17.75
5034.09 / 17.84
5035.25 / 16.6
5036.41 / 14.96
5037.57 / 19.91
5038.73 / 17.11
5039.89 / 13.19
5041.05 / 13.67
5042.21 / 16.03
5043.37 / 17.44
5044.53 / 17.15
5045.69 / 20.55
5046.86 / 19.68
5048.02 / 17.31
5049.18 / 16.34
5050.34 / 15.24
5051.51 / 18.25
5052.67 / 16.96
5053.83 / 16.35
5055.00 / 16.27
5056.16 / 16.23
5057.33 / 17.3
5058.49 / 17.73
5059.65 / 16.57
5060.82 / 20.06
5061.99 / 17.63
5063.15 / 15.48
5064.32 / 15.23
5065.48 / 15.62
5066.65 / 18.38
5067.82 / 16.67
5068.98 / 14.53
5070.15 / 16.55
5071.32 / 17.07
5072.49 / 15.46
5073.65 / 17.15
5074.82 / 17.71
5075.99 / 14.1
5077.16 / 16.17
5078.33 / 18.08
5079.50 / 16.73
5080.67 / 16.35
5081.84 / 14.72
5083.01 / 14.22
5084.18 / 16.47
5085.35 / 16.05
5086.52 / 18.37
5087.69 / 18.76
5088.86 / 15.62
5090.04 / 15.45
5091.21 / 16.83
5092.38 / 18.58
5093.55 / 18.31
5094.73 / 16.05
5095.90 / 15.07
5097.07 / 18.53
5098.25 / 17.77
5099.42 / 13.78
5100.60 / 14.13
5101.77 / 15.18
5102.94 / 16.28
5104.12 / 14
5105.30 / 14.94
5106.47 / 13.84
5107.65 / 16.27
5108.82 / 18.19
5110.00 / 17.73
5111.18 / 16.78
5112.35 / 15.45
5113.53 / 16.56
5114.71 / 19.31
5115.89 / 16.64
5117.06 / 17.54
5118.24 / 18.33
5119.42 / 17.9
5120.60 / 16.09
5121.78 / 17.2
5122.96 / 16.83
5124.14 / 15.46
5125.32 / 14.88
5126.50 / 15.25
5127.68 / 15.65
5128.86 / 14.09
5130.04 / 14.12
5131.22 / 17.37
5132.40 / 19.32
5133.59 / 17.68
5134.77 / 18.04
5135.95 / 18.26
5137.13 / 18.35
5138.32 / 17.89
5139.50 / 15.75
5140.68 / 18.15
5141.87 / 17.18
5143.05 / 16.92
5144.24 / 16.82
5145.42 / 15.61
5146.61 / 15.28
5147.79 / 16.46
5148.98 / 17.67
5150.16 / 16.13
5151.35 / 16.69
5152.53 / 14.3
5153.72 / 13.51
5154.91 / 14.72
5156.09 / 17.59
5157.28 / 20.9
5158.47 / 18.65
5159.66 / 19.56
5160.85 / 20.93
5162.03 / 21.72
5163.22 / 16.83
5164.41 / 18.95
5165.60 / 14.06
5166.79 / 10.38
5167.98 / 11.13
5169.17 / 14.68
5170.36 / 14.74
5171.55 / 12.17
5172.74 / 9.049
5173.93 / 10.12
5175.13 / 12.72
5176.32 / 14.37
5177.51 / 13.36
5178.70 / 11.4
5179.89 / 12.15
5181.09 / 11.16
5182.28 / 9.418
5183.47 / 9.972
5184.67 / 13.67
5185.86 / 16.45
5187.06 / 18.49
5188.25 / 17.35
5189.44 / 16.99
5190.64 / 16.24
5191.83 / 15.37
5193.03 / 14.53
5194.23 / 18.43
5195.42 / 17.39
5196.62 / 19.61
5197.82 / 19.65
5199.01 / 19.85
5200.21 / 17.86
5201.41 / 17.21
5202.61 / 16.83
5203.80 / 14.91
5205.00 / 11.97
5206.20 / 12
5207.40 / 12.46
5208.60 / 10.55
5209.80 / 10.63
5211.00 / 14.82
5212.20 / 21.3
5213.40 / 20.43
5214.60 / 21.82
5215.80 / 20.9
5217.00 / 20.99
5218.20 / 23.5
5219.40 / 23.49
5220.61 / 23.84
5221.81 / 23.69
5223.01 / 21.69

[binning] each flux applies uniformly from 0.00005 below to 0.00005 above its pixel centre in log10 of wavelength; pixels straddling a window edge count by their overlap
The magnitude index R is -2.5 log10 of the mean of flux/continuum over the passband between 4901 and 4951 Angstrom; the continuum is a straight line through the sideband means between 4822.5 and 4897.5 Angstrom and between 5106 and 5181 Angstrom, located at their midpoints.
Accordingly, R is -0.17 mag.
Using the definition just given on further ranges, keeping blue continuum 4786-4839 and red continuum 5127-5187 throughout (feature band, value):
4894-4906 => -0.203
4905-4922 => -0.202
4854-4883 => -0.099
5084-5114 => -0.057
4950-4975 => -0.084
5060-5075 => -0.079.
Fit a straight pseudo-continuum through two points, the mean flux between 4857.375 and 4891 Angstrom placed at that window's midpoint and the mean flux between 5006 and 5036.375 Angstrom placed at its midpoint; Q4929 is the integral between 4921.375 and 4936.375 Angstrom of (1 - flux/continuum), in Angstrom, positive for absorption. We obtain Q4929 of -2.9 Angstrom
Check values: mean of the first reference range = 17.1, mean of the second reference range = 16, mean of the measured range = 19.9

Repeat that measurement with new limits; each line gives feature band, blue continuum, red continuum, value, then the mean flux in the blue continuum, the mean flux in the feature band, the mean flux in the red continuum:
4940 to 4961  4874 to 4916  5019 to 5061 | -1.4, 18.2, 18.8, 16.8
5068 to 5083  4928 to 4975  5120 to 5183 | 0.4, 18.3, 16.2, 15.6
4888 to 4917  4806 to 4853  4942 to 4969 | -2.9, 16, 18.8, 18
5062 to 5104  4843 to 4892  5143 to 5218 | -0.5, 17.1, 16.3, 15.7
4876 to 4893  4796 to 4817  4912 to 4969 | 0.4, 16.1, 17.1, 18.6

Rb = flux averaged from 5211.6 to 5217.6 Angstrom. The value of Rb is 21.1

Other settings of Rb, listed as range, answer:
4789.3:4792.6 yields 15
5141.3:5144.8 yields 17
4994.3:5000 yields 17.4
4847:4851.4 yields 17.9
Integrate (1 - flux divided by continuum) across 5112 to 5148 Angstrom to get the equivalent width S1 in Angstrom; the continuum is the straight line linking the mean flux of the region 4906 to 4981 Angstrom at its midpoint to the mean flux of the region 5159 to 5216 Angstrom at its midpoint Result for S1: -1.7 Angstrom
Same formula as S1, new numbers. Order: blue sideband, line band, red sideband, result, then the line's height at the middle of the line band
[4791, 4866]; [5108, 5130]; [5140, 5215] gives -1.27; 15.7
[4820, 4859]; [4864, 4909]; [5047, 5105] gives -4.30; 16.3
